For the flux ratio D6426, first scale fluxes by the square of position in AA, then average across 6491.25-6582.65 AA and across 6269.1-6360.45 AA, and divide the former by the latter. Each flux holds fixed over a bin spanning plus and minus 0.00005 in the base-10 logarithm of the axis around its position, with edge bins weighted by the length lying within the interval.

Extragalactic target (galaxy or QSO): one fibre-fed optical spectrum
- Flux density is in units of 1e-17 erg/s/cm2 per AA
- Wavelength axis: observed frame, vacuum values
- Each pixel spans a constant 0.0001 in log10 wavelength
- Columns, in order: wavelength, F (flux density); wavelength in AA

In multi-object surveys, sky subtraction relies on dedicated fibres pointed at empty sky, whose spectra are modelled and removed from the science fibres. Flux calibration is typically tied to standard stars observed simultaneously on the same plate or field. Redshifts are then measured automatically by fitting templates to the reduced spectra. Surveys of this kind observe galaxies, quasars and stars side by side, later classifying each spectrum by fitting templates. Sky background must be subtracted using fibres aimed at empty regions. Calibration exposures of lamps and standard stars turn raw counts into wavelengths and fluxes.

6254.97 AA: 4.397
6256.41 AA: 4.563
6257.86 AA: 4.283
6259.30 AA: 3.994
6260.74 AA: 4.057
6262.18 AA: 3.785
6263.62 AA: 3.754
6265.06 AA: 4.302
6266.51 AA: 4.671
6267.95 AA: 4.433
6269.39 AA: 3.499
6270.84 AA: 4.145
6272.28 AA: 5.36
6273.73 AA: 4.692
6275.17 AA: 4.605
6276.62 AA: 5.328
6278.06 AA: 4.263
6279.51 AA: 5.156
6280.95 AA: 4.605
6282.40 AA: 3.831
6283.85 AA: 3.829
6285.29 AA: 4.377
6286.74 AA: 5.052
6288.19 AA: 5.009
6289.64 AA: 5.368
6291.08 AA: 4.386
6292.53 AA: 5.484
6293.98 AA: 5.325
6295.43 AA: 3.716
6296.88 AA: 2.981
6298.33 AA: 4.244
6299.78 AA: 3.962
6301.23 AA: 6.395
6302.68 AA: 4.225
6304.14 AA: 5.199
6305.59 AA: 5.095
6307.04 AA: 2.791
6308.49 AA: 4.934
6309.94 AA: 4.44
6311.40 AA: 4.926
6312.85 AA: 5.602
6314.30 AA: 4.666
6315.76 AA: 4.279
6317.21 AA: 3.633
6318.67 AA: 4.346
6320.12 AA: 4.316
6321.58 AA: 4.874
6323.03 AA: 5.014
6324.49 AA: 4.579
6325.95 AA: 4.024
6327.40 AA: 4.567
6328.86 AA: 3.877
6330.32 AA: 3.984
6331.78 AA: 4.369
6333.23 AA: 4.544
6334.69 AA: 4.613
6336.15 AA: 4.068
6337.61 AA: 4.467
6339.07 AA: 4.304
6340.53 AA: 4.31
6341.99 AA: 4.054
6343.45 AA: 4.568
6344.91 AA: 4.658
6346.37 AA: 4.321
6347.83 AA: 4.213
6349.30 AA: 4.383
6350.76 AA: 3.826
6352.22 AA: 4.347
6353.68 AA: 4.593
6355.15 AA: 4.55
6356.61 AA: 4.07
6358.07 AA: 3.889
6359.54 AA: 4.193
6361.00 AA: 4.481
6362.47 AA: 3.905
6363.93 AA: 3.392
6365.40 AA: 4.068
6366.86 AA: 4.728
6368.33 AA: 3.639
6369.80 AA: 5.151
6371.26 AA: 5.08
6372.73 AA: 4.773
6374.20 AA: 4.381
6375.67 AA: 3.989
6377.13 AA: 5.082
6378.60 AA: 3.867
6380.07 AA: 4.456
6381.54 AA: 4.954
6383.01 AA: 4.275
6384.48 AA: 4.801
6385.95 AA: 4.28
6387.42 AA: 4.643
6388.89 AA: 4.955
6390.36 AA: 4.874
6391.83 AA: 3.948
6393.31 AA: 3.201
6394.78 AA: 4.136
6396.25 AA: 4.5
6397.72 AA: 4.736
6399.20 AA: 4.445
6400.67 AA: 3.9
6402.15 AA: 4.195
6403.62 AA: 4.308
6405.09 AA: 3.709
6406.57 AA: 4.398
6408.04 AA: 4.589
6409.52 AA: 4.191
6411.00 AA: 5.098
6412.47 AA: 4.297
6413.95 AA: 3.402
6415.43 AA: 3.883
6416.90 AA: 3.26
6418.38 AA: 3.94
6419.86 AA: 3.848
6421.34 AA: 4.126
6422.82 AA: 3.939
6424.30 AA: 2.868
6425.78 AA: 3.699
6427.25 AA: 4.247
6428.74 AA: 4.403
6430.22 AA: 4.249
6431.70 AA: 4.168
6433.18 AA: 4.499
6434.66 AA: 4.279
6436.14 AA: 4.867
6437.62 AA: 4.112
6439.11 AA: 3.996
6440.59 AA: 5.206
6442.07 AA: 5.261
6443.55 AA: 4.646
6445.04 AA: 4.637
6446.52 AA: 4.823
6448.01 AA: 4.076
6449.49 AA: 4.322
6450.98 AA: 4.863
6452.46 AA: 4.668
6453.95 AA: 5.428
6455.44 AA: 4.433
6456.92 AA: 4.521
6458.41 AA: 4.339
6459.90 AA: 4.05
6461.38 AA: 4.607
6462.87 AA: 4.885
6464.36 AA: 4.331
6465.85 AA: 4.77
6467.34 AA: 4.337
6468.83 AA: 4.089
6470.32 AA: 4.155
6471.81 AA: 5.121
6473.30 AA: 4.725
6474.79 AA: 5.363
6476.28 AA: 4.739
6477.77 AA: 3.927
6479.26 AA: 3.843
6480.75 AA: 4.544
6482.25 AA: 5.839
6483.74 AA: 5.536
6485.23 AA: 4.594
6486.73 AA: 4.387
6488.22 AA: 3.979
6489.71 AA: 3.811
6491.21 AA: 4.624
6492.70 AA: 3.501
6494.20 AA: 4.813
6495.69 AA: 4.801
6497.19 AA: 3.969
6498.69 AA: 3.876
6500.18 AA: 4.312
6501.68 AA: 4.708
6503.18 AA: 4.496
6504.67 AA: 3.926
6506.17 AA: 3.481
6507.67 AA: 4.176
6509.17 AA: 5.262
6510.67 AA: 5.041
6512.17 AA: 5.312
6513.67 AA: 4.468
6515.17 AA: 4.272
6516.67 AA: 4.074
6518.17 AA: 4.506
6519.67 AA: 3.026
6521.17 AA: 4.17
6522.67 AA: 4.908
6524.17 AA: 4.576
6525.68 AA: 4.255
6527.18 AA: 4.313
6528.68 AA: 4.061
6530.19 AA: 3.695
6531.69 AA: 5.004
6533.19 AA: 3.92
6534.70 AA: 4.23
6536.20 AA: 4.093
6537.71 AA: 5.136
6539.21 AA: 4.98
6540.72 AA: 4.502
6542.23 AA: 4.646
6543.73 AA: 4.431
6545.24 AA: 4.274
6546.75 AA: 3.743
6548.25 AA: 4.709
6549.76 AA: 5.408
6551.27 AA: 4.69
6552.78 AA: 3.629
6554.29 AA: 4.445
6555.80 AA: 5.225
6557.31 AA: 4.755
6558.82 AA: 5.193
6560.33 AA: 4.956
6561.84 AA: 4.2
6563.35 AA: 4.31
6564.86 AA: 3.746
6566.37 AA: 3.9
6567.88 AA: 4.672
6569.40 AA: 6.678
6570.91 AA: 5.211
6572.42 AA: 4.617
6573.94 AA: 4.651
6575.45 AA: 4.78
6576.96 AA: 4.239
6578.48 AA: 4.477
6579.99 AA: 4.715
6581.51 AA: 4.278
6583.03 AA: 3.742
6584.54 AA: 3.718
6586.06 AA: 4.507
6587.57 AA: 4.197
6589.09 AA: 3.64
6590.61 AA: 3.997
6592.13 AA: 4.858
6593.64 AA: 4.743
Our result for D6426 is 1.1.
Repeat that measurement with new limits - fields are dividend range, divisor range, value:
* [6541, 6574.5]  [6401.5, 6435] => 1.19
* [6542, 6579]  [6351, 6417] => 1.13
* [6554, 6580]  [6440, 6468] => 1.05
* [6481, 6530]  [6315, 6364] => 1.08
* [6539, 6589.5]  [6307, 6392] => 1.10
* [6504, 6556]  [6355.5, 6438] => 1.08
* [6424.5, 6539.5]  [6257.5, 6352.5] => 1.06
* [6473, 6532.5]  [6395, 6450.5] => 1.07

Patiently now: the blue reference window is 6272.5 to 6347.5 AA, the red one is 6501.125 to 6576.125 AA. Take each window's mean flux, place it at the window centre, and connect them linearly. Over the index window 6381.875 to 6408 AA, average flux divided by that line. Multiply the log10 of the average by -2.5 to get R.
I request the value 0.05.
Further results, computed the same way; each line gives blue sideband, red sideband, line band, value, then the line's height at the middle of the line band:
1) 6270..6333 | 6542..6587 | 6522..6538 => 0.047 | 4.55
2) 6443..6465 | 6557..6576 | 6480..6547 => 0.061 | 4.66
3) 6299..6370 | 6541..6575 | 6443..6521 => 0.018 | 4.56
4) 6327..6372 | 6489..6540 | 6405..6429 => 0.085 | 4.32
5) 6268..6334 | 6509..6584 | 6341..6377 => 0.052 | 4.53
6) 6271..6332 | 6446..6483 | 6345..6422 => 0.073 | 4.58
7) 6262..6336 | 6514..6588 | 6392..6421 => 0.096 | 4.48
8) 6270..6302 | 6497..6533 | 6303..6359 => 0.043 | 4.58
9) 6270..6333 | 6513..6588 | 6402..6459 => 0.049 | 4.5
